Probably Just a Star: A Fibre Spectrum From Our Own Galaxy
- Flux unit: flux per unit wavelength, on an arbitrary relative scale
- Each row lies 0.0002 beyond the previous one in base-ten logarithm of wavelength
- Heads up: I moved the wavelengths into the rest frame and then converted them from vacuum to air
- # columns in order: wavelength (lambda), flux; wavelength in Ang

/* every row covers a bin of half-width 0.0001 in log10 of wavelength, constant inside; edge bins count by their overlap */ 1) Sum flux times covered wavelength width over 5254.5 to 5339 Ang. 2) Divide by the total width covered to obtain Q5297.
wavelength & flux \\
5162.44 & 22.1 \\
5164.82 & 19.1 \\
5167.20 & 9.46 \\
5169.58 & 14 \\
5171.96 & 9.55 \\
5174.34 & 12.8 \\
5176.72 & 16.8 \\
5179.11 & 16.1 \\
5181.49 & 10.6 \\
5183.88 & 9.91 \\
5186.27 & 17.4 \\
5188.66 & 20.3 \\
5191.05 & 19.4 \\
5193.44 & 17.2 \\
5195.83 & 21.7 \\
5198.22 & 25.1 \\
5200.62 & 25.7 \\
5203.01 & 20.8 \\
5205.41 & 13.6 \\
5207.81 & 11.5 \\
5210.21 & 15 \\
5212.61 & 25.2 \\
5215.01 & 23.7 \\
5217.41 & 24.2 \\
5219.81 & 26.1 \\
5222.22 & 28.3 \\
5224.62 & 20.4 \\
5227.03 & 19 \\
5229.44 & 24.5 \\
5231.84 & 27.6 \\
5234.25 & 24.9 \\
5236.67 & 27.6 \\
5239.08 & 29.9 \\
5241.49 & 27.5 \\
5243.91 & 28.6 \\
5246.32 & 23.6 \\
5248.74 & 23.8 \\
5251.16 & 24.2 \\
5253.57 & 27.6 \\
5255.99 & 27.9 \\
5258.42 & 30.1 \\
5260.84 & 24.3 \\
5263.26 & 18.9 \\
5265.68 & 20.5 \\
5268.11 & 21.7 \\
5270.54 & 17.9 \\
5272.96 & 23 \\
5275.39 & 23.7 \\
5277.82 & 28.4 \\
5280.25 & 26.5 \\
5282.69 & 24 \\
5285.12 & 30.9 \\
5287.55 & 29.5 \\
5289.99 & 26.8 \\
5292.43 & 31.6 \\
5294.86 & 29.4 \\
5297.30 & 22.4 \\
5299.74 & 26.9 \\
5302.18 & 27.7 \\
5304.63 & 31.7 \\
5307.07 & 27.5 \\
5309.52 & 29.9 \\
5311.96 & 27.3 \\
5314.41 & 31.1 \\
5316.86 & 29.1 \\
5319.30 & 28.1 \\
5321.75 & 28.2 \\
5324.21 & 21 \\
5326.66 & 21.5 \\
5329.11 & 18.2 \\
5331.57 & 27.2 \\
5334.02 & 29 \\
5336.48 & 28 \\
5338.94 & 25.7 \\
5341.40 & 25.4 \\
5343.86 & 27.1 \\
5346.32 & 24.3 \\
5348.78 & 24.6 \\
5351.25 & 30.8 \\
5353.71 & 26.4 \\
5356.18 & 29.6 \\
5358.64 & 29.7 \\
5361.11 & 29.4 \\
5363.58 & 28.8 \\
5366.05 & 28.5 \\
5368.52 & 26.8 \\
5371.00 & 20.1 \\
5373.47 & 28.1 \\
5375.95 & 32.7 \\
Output 26.2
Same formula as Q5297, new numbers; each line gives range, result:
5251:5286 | 24.6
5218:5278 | 24.7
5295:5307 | 27.4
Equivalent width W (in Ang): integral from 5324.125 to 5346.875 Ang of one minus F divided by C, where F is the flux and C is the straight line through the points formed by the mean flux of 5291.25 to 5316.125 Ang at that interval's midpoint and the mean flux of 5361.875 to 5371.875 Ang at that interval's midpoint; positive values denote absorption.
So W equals 2.1 Ang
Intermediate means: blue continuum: 28.6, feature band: 24.9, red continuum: 26.4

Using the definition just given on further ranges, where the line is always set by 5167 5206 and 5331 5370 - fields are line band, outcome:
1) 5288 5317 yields -4.9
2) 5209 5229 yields -4.2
